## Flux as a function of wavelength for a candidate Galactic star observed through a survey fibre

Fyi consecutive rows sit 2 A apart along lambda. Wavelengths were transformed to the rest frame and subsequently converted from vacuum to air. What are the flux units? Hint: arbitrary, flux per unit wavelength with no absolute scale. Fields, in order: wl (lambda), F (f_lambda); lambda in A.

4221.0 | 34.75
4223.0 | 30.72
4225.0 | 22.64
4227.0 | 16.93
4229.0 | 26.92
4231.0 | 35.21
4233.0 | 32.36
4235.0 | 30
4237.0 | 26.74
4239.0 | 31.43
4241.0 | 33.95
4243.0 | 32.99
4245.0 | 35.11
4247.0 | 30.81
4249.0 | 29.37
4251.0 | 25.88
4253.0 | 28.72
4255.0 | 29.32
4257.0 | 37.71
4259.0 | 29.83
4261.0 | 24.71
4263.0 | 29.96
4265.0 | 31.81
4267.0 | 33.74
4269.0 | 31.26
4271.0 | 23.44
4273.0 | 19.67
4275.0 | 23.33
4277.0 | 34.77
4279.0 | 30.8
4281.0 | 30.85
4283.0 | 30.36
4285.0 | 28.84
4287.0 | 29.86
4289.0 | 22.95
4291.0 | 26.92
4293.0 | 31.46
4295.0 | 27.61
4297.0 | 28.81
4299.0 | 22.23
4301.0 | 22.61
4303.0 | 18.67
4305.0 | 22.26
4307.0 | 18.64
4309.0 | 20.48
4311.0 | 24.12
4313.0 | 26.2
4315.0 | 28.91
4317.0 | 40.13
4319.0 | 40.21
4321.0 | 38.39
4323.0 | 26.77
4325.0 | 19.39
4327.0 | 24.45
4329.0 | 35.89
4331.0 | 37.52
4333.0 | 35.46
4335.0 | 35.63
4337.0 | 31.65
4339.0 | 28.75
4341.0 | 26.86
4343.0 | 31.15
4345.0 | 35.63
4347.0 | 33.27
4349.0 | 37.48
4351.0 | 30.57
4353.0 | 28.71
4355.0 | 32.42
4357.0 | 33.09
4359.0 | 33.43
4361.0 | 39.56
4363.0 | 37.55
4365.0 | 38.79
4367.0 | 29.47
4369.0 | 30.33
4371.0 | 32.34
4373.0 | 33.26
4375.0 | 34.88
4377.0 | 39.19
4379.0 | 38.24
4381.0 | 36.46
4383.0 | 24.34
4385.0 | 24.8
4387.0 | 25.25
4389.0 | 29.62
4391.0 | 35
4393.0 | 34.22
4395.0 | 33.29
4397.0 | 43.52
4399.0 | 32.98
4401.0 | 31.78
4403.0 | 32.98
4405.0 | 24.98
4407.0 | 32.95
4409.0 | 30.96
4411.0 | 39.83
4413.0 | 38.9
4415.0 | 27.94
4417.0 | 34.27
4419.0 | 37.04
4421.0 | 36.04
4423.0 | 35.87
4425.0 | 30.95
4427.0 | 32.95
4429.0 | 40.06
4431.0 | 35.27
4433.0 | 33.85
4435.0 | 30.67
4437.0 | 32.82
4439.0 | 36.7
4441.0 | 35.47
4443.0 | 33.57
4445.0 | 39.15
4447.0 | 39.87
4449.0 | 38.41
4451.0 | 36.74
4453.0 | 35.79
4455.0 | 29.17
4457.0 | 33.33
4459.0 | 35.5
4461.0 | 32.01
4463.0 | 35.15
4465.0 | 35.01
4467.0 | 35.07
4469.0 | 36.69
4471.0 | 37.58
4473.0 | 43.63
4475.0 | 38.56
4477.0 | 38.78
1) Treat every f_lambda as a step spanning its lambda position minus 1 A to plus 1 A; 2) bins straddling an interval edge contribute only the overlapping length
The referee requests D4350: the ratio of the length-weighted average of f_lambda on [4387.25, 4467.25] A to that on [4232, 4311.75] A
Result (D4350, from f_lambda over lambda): 1.22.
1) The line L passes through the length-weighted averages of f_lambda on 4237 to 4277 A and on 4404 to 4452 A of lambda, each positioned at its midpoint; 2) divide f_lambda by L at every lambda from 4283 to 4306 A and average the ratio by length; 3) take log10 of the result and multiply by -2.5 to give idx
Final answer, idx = 0.19 mag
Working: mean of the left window 29.7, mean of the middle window 25.9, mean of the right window 34.8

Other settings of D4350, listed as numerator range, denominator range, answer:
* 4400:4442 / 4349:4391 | 1.03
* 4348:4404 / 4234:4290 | 1.13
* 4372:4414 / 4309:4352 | 1.05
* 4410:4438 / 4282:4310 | 1.38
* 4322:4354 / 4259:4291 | 1.10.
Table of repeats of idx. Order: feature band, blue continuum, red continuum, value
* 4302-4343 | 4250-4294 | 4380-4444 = 0.053 mag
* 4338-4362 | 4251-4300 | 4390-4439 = -0.032 mag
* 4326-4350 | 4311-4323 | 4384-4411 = 0.003 mag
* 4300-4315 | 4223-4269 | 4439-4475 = 0.381 mag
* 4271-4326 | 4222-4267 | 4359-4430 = 0.151 mag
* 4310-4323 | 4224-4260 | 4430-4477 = -0.021 mag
